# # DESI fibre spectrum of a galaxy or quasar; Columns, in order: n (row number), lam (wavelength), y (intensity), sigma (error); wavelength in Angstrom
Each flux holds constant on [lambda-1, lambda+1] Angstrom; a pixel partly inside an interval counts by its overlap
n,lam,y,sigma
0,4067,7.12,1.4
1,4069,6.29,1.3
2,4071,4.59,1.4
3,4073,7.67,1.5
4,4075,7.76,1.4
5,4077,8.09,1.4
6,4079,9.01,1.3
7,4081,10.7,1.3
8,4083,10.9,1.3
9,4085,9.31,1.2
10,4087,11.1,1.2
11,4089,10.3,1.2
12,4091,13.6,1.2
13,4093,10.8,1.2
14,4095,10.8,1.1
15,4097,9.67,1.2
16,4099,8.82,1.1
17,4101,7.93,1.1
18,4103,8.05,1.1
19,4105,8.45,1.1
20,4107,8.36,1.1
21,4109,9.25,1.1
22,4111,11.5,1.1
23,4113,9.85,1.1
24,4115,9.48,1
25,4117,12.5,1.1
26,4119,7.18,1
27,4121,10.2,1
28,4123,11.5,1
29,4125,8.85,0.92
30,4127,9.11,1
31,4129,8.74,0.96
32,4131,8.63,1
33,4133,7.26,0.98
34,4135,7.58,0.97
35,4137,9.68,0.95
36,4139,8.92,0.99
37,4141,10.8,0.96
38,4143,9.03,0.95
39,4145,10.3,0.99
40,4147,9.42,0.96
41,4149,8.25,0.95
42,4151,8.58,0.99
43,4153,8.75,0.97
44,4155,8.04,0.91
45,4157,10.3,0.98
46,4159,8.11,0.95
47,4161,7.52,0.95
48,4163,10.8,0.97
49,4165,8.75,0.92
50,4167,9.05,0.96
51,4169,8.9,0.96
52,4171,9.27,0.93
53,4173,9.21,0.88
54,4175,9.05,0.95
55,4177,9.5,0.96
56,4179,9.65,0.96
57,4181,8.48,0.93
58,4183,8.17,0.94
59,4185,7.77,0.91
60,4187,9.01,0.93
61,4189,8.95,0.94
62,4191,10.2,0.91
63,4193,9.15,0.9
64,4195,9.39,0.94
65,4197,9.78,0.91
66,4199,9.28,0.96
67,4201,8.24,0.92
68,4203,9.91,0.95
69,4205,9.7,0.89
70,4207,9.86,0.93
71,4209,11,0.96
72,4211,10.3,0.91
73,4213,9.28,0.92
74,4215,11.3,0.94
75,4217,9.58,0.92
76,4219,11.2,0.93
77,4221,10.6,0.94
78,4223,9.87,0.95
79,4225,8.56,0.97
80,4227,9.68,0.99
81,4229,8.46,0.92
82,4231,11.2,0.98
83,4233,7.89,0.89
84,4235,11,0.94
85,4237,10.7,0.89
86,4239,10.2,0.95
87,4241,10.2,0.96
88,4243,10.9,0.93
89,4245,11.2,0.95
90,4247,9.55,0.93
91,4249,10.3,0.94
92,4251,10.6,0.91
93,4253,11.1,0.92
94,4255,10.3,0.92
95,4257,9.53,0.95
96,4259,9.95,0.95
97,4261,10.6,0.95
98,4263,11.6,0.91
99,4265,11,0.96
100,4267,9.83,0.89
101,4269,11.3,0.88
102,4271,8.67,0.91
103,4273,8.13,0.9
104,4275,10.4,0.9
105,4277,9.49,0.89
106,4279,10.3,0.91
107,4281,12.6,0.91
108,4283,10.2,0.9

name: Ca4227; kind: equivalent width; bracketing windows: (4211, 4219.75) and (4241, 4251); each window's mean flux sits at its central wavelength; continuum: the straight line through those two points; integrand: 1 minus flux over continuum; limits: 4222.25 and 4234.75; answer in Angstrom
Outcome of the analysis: 1.2 Angstrom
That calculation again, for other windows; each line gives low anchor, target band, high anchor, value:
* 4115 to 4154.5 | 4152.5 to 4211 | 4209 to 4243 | 2.8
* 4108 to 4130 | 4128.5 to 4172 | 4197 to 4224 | 4.2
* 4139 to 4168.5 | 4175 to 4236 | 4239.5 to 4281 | 0.9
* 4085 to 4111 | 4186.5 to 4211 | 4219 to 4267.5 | 1.3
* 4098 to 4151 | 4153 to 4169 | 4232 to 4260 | 1.0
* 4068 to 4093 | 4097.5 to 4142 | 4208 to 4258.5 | 1.0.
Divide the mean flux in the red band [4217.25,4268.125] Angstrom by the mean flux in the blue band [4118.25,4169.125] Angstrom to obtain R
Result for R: 1.13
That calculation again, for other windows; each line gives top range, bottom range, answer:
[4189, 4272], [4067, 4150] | 1.09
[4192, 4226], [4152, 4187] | 1.10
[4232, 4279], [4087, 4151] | 1.07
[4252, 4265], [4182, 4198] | 1.17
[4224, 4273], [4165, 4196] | 1.12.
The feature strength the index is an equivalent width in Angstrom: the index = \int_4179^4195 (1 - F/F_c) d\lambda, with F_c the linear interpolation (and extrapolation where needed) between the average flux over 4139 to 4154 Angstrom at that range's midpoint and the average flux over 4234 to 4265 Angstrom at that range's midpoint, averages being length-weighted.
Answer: 1.4 Angstrom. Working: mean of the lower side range 9.28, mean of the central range 8.91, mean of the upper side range 10.5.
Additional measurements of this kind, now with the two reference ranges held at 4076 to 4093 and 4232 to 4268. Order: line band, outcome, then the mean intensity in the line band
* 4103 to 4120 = 1.5 Angstrom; 9.48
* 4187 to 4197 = 0.9 Angstrom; 9.42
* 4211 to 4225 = 0.3 Angstrom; 10.2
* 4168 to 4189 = 3.0 Angstrom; 8.9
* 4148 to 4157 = 1.5 Angstrom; 8.62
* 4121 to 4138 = 2.3 Angstrom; 8.99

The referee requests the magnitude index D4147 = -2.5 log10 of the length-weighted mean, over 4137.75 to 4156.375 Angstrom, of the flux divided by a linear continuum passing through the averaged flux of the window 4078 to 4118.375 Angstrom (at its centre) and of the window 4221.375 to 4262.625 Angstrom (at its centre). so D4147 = 0.10 mag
